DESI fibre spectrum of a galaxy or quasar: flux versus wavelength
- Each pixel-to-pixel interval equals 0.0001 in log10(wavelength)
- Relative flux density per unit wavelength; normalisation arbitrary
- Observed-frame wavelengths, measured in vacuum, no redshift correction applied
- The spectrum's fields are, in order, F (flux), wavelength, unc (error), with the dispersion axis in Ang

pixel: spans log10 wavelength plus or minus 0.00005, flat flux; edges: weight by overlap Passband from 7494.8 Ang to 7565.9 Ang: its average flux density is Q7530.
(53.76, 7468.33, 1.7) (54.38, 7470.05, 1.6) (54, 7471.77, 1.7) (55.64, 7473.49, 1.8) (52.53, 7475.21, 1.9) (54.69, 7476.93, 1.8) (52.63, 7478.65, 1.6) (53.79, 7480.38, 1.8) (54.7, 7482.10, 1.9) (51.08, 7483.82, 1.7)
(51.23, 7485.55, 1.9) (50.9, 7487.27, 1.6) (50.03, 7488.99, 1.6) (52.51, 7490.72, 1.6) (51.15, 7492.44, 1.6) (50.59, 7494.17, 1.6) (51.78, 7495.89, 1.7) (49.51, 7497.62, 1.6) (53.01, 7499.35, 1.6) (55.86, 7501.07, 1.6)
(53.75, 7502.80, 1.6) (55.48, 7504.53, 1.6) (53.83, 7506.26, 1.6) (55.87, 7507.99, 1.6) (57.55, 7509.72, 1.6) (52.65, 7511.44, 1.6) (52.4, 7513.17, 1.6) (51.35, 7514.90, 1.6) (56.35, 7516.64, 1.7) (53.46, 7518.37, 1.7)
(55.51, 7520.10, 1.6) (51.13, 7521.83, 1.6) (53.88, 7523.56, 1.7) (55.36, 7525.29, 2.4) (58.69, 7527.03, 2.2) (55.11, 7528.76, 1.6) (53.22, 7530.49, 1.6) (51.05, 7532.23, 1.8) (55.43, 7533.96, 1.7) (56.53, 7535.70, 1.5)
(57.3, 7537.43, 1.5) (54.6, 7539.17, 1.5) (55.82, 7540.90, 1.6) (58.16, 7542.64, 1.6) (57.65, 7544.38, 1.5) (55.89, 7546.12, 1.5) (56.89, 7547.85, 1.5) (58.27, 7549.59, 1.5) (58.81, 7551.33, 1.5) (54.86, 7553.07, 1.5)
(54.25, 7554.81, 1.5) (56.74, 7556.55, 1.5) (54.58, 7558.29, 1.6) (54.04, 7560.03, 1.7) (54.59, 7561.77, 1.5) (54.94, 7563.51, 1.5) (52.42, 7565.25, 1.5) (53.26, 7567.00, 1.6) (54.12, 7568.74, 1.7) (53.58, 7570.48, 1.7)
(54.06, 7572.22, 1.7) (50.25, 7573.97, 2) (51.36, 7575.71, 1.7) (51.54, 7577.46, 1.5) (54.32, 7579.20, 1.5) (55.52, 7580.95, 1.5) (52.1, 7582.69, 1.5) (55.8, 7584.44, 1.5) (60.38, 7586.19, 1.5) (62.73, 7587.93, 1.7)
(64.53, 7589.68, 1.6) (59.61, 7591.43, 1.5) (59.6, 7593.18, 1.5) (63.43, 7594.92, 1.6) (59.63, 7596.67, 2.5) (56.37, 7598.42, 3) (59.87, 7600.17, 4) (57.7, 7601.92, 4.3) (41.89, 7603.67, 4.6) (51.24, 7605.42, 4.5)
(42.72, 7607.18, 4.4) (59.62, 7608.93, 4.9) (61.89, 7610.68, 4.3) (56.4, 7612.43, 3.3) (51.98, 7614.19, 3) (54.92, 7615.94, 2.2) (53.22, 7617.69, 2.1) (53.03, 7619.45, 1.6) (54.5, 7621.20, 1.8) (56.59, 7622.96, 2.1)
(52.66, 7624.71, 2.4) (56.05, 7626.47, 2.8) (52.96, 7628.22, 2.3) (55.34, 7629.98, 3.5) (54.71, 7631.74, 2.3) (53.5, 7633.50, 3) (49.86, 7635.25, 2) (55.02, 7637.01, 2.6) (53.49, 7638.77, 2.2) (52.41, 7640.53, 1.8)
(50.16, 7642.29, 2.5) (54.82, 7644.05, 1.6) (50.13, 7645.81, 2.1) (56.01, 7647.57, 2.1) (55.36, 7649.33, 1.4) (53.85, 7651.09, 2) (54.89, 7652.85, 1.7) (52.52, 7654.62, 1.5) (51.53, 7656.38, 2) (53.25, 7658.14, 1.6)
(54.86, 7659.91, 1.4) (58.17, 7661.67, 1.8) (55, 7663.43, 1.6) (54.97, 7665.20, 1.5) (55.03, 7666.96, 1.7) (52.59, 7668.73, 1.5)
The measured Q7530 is 54.8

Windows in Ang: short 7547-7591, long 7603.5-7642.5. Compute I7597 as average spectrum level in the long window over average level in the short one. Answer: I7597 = 1.0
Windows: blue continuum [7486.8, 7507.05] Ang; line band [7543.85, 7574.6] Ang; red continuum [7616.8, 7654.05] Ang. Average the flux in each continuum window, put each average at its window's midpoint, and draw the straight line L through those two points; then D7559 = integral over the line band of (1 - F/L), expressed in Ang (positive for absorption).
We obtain -1.15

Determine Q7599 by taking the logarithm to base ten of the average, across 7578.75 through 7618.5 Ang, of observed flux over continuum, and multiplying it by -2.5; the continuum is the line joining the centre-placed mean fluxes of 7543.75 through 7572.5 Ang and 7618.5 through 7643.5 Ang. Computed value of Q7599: -0.04 mag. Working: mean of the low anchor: 55.2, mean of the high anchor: 53.6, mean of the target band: 56.4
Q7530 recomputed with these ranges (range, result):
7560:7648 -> 54.7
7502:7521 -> 54.4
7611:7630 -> 54.5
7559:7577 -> 53.2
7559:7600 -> 56.1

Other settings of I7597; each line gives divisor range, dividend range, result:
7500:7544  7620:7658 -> 0.98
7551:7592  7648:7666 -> 0.99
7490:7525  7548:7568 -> 1.03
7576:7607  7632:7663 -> 0.95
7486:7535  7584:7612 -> 1.07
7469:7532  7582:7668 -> 1.03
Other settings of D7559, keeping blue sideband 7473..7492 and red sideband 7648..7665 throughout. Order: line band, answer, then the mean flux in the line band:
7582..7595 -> -1.4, 59.7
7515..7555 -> -1.8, 55.5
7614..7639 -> 0.1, 53.9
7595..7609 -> 0.0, 53.8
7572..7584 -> 0.2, 52.8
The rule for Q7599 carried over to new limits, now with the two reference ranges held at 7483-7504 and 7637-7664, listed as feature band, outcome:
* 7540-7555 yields -0.09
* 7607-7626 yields -0.03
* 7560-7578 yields -0.01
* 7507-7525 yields -0.04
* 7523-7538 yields -0.06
